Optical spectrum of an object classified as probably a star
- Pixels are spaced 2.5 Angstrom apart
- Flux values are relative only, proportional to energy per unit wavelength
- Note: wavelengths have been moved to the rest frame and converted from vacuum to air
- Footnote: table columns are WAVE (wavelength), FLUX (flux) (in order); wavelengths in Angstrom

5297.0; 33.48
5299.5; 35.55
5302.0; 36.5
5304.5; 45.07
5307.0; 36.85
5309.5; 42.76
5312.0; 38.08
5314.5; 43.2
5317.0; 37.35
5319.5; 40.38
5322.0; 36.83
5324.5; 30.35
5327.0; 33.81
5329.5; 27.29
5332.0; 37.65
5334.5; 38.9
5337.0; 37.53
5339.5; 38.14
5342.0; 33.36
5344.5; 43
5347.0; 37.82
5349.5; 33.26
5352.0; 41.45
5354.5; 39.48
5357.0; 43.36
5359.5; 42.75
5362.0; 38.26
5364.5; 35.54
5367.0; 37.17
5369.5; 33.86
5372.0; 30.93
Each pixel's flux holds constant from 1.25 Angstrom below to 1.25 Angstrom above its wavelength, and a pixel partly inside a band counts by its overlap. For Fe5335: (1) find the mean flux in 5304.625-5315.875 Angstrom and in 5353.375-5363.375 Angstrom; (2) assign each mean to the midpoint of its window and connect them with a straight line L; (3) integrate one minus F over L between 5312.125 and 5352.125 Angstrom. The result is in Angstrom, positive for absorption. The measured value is 3.9 Angstrom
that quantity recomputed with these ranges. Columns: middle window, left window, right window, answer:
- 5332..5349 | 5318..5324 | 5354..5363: 0.7 Angstrom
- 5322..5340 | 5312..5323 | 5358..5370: 1.9 Angstrom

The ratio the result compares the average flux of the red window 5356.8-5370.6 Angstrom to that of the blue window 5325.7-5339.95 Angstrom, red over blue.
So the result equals 1.08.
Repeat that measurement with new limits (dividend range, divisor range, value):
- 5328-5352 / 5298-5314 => 0.93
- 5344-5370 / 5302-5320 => 0.96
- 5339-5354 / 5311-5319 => 0.96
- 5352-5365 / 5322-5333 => 1.23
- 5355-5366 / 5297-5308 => 1.05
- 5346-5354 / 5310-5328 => 1.01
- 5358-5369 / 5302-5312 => 0.94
